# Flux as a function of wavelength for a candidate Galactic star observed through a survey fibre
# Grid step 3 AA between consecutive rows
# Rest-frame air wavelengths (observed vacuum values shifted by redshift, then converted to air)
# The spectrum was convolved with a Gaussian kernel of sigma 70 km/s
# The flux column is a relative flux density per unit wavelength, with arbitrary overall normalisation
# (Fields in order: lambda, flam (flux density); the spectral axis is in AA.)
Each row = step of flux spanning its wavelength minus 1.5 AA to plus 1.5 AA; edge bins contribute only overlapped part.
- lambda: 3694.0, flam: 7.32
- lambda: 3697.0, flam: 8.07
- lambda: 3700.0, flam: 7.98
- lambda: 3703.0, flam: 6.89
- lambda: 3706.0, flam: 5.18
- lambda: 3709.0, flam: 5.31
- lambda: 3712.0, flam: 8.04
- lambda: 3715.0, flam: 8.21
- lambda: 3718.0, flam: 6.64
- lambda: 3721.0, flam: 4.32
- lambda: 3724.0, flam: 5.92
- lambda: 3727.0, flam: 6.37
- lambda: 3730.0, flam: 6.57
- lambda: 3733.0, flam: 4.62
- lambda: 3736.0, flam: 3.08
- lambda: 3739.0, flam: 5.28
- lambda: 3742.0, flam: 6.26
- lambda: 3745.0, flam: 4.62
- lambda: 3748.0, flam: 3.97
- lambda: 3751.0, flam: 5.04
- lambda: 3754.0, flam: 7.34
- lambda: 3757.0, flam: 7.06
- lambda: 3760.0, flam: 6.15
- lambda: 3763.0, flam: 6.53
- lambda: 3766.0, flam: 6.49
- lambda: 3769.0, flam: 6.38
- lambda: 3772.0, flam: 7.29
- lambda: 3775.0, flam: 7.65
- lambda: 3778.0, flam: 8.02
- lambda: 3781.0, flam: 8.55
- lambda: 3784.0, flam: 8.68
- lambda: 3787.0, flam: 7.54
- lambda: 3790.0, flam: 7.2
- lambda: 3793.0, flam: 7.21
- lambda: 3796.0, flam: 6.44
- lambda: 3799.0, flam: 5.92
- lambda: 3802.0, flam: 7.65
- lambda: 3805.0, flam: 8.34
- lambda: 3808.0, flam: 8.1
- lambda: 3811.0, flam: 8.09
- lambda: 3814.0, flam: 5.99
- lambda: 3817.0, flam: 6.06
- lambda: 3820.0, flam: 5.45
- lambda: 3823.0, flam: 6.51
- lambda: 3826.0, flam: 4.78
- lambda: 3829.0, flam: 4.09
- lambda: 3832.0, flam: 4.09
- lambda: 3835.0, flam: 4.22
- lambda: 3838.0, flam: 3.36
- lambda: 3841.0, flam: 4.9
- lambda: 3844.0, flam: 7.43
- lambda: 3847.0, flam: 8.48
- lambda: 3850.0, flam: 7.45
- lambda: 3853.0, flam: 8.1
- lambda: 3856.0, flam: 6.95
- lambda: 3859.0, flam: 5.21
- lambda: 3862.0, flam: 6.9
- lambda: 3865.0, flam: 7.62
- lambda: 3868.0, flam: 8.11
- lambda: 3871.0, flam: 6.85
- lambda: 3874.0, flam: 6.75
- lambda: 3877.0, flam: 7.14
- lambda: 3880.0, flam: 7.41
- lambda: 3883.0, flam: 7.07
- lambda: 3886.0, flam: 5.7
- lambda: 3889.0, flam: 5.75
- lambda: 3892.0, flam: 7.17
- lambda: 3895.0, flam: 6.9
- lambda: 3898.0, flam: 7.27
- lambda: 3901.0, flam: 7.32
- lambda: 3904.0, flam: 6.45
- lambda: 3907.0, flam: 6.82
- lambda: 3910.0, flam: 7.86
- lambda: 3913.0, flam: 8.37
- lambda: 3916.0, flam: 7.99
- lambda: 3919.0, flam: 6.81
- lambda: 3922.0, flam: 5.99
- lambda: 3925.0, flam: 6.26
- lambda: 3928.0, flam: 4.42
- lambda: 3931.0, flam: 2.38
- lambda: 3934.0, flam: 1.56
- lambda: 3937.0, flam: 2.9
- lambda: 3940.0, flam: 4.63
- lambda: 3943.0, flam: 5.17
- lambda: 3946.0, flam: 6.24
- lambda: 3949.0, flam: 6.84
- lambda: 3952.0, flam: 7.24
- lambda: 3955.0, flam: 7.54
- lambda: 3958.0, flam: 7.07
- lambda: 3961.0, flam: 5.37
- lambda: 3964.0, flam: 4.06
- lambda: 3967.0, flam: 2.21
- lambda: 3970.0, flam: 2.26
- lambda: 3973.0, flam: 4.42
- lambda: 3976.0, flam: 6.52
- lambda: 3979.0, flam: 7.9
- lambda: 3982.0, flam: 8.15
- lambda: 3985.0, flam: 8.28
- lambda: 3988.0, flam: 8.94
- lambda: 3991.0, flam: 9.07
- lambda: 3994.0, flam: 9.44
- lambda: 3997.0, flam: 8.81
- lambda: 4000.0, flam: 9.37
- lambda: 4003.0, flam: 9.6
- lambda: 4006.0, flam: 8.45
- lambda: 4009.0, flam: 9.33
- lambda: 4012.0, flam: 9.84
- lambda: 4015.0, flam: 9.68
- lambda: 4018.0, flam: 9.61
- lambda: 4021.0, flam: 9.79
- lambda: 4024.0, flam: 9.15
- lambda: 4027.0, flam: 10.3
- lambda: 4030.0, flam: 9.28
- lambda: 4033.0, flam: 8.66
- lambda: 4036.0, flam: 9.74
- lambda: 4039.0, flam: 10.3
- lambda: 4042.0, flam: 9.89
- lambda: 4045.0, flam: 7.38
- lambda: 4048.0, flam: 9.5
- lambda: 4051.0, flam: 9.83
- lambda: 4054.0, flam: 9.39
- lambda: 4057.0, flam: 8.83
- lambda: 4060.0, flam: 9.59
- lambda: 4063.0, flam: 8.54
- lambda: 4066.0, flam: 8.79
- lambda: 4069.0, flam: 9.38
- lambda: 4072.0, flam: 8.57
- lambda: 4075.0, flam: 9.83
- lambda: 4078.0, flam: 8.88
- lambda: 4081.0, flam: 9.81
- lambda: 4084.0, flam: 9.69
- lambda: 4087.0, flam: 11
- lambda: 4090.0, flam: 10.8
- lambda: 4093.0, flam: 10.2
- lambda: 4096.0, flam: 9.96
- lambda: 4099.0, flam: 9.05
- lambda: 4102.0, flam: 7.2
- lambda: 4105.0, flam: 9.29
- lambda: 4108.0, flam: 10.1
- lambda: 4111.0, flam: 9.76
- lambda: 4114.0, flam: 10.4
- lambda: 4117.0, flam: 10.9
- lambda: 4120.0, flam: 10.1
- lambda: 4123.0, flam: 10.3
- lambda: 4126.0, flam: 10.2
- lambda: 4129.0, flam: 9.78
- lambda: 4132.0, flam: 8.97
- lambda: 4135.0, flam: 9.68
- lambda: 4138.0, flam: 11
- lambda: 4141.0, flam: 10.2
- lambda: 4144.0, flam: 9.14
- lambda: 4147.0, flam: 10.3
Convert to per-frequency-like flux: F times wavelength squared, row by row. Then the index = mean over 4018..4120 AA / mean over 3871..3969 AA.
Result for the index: 1.71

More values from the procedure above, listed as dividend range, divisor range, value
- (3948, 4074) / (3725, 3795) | 1.47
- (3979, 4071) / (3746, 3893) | 1.54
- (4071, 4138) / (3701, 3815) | 1.78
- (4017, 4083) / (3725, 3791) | 1.69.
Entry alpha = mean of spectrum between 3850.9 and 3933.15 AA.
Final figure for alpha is 6.69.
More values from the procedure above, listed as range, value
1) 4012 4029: 9.71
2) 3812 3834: 5.32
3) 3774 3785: 8.23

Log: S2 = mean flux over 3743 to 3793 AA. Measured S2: 6.79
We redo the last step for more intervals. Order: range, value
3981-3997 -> 8.8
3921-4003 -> 6.1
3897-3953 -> 5.9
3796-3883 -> 6.51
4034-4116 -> 9.47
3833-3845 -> 4.84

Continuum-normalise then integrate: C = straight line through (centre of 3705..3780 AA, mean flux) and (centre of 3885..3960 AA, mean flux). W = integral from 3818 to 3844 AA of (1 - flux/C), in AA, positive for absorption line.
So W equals 5.3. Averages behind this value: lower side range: 6.12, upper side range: 6.1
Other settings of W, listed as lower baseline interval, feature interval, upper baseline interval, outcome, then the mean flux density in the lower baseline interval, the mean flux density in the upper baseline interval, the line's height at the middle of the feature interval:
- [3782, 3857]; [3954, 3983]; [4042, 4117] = 9.7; 6.53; 9.45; 8.2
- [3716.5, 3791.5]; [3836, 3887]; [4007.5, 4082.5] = 4.5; 6.3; 9.36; 7.43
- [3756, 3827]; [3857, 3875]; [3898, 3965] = -1.3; 7.02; 5.92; 6.43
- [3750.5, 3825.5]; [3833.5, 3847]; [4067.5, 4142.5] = 3.8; 7.02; 9.8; 7.48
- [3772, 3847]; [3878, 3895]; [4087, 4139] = 1.7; 6.57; 9.89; 7.41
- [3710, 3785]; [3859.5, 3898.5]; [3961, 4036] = 1.6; 6.34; 8.03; 7.22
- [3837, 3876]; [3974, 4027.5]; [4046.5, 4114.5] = -2.5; 6.83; 9.48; 8.54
